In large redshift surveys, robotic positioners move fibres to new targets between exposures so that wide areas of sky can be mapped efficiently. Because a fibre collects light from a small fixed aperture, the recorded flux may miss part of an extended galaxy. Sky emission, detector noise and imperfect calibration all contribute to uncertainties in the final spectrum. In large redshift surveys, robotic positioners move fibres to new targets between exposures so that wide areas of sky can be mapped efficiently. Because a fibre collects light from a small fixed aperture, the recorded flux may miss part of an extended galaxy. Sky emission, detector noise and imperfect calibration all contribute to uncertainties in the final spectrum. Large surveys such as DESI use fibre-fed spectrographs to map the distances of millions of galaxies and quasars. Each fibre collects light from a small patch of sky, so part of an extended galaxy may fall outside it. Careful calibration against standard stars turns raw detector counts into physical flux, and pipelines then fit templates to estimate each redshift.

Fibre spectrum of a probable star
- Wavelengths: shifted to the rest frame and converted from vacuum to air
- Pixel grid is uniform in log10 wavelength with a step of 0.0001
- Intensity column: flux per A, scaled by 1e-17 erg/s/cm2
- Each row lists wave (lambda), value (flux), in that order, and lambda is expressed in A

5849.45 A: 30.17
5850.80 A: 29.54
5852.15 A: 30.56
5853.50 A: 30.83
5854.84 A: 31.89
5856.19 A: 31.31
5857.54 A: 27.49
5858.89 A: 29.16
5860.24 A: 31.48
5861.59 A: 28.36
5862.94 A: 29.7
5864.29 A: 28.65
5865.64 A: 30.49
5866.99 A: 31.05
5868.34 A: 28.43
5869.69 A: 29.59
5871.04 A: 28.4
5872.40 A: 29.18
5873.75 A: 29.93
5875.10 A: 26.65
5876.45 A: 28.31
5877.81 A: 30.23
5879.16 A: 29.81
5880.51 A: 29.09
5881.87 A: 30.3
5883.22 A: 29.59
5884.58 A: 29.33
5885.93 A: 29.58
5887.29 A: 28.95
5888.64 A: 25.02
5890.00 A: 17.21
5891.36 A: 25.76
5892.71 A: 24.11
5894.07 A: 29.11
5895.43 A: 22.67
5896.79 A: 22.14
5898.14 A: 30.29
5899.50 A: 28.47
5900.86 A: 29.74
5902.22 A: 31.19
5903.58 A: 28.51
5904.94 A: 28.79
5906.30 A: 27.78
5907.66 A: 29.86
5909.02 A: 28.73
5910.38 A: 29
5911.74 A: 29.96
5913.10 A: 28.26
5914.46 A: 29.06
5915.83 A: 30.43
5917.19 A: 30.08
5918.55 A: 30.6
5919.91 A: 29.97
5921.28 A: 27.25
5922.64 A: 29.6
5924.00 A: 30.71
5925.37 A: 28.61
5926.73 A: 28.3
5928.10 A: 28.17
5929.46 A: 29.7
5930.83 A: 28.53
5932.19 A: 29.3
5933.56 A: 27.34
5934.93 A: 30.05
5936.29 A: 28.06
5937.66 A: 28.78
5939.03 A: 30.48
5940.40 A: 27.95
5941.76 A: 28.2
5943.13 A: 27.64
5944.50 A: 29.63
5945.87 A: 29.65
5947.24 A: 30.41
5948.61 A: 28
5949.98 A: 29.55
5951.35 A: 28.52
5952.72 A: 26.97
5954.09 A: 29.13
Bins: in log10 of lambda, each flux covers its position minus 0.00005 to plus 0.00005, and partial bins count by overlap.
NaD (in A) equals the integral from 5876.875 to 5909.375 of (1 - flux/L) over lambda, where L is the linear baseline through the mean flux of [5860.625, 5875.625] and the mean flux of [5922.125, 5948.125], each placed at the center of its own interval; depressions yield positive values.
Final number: 1.5 A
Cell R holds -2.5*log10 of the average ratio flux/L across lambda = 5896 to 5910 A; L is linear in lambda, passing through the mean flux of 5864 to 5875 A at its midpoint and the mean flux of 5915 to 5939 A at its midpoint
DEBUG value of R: 0.03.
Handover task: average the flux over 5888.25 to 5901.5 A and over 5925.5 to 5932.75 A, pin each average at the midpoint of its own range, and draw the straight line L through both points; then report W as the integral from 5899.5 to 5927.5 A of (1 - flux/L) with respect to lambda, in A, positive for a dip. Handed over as -2.1 A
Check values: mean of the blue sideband 25.4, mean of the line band 29.3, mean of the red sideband 28.8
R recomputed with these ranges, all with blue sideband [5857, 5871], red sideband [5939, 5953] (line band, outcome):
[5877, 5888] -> -0.01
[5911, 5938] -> -0.01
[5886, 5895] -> 0.16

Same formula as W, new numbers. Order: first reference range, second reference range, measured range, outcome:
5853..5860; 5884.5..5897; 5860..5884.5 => -1.3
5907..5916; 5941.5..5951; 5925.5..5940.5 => 0.2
